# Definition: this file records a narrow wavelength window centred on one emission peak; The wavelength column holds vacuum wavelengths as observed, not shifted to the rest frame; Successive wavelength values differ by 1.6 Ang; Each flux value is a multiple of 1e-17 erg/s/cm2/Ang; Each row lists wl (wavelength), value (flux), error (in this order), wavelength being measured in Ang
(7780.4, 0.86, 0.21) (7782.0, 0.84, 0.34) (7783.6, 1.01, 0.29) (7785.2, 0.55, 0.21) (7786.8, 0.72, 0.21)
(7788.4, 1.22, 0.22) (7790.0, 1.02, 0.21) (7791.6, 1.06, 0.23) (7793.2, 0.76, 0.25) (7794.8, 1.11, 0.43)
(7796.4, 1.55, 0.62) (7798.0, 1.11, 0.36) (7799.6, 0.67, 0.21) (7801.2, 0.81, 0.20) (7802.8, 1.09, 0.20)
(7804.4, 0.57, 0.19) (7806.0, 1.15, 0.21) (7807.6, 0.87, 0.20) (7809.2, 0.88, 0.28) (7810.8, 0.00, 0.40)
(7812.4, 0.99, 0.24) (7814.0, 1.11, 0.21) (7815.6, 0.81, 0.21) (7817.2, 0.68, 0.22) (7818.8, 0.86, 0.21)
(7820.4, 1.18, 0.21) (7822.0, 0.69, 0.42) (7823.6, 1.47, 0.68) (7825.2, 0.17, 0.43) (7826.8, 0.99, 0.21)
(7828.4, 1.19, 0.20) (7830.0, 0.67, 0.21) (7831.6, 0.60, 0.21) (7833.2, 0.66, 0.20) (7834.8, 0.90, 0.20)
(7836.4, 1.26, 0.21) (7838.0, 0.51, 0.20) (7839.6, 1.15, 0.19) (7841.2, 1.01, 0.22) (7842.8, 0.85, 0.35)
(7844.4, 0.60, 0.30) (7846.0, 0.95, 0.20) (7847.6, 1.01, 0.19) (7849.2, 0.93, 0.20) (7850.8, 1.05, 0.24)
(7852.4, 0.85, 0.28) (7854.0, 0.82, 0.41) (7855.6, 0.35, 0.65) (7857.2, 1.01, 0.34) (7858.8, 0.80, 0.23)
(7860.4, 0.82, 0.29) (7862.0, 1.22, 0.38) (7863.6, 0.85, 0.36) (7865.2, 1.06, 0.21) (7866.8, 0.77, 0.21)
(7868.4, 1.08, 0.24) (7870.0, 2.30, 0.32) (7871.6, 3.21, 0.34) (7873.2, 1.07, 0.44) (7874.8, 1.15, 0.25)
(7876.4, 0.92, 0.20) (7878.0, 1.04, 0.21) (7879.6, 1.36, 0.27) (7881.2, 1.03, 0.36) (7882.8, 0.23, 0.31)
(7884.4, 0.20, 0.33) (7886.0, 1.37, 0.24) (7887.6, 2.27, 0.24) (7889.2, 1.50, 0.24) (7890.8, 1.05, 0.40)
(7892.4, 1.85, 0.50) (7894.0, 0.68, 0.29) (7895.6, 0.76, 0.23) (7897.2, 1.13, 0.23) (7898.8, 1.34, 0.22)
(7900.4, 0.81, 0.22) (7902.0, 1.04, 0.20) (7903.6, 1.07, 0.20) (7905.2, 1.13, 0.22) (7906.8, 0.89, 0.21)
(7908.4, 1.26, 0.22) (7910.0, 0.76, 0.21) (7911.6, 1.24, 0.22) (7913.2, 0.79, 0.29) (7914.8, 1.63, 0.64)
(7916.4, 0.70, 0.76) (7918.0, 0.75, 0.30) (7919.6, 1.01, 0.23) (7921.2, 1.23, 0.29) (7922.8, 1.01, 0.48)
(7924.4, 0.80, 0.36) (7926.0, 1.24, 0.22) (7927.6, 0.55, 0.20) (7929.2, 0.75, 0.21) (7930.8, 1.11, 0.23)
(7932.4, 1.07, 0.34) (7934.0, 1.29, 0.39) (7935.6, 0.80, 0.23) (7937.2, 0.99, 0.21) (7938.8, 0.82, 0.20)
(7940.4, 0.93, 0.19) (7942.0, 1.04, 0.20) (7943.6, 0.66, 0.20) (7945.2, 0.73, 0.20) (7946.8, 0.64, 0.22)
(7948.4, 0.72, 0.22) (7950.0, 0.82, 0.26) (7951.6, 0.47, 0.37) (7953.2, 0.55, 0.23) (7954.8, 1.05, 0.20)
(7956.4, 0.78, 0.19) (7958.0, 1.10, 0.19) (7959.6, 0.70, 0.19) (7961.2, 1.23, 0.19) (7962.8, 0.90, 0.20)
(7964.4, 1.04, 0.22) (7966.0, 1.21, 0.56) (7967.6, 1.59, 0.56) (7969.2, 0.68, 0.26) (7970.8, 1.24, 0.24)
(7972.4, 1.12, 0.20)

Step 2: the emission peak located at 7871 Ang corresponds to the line [S II] 6716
